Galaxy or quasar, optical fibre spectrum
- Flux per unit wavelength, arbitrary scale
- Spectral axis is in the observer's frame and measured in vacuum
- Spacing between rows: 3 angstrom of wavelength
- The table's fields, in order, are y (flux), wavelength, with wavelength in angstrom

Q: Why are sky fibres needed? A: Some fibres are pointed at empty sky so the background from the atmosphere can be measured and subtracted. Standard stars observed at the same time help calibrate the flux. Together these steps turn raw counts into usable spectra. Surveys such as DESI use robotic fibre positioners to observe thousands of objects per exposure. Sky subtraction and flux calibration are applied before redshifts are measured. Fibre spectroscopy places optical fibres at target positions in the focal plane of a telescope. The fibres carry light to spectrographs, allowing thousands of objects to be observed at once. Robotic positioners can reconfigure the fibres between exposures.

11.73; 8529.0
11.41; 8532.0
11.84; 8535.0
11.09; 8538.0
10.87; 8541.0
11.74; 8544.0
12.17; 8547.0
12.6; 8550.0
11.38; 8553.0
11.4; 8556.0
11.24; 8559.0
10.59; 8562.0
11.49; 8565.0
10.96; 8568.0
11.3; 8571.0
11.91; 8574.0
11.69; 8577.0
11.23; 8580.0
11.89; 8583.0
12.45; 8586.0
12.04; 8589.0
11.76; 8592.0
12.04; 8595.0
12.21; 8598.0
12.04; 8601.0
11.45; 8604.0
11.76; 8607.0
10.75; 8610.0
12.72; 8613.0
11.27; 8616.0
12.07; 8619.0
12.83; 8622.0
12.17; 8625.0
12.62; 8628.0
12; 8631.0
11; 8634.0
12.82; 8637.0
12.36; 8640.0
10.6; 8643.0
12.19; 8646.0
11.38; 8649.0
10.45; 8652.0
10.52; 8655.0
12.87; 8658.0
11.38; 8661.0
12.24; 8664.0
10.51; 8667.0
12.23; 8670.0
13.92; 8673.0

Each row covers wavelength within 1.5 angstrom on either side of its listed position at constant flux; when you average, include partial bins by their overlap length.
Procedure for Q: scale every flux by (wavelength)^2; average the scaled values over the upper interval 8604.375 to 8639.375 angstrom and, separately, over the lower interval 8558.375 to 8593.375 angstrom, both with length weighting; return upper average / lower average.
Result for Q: 1.0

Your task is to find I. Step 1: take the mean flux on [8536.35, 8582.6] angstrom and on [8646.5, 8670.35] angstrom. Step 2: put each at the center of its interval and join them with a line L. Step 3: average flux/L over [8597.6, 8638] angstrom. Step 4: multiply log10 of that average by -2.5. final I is -0.05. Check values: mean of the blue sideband 11.5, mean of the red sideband 11.4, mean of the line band 12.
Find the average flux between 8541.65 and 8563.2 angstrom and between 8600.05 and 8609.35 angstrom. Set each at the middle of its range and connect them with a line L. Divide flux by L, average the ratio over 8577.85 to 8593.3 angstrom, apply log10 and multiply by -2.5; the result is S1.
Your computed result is -0.023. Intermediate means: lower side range 11.6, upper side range 11.6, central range 11.9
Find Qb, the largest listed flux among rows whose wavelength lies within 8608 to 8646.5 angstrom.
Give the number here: 12.83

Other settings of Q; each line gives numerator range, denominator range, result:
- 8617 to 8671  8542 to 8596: 1.03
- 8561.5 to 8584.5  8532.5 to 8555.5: 0.99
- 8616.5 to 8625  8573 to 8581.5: 1.07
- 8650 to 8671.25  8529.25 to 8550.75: 1.01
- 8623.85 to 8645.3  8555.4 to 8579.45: 1.07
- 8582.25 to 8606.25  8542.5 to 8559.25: 1.03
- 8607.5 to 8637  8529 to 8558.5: 1.05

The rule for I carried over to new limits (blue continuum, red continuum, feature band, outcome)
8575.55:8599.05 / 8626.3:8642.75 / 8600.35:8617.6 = 0.03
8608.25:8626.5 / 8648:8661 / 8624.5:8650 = -0.03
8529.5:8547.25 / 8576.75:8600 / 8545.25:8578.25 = 0.02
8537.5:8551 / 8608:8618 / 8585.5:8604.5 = -0.03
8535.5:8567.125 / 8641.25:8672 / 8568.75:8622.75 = -0.03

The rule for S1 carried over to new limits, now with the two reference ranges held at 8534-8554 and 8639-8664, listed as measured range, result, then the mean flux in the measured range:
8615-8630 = -0.06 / 12.2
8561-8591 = 0.00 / 11.6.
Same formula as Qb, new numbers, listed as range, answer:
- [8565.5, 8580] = 11.91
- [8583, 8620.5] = 12.72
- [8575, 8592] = 12.45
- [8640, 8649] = 12.36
